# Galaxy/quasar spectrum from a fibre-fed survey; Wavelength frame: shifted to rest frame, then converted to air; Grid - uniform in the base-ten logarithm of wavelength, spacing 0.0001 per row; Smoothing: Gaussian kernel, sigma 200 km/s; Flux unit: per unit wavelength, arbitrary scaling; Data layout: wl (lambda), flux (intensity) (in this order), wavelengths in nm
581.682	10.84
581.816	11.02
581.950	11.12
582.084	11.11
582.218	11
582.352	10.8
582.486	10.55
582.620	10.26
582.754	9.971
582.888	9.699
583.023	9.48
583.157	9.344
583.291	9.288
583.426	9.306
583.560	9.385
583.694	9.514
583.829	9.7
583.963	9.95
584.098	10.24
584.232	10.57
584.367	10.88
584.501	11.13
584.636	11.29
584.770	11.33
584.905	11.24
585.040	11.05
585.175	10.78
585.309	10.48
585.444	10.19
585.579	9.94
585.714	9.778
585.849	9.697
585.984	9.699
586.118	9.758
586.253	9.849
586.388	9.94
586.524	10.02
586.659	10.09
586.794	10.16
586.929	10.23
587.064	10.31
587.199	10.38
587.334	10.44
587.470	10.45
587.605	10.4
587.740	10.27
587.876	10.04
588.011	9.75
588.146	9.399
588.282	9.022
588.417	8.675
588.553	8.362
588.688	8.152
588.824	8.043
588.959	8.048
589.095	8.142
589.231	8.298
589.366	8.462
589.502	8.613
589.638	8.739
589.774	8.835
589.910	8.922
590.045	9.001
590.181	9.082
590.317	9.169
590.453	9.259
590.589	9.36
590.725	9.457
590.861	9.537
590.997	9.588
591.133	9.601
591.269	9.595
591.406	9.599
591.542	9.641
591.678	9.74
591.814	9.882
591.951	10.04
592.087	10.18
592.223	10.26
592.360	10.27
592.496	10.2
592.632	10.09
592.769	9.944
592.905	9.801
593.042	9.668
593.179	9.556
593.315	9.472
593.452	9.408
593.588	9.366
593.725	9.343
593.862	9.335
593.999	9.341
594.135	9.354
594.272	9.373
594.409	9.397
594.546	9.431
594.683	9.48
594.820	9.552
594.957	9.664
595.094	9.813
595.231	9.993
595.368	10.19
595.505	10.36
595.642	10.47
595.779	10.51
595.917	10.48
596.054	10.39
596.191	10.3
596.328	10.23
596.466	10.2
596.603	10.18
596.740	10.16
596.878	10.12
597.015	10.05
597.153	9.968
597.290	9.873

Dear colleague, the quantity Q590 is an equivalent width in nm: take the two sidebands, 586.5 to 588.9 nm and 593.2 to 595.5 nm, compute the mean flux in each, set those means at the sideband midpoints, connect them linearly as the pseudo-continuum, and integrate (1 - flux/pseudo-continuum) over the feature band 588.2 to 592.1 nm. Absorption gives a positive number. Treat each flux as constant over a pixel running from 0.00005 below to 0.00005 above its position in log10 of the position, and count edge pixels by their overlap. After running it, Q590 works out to 0.231 nm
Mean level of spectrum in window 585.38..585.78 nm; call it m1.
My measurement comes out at 9.96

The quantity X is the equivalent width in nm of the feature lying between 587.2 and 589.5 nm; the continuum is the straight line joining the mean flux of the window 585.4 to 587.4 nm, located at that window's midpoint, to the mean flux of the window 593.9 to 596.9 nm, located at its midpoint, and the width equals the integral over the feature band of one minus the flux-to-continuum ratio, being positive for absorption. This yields 0.20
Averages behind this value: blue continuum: 10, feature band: 9.14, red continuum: 9.95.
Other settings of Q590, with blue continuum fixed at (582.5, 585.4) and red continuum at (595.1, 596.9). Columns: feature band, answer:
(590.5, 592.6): 0.09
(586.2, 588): 0.01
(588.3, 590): 0.30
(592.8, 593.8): 0.07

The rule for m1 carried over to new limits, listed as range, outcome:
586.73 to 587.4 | 10.3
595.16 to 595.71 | 10.3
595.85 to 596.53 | 10.3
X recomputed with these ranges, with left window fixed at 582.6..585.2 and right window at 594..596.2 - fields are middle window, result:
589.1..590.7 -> 0.19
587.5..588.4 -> 0.03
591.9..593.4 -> 0.00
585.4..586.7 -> 0.03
